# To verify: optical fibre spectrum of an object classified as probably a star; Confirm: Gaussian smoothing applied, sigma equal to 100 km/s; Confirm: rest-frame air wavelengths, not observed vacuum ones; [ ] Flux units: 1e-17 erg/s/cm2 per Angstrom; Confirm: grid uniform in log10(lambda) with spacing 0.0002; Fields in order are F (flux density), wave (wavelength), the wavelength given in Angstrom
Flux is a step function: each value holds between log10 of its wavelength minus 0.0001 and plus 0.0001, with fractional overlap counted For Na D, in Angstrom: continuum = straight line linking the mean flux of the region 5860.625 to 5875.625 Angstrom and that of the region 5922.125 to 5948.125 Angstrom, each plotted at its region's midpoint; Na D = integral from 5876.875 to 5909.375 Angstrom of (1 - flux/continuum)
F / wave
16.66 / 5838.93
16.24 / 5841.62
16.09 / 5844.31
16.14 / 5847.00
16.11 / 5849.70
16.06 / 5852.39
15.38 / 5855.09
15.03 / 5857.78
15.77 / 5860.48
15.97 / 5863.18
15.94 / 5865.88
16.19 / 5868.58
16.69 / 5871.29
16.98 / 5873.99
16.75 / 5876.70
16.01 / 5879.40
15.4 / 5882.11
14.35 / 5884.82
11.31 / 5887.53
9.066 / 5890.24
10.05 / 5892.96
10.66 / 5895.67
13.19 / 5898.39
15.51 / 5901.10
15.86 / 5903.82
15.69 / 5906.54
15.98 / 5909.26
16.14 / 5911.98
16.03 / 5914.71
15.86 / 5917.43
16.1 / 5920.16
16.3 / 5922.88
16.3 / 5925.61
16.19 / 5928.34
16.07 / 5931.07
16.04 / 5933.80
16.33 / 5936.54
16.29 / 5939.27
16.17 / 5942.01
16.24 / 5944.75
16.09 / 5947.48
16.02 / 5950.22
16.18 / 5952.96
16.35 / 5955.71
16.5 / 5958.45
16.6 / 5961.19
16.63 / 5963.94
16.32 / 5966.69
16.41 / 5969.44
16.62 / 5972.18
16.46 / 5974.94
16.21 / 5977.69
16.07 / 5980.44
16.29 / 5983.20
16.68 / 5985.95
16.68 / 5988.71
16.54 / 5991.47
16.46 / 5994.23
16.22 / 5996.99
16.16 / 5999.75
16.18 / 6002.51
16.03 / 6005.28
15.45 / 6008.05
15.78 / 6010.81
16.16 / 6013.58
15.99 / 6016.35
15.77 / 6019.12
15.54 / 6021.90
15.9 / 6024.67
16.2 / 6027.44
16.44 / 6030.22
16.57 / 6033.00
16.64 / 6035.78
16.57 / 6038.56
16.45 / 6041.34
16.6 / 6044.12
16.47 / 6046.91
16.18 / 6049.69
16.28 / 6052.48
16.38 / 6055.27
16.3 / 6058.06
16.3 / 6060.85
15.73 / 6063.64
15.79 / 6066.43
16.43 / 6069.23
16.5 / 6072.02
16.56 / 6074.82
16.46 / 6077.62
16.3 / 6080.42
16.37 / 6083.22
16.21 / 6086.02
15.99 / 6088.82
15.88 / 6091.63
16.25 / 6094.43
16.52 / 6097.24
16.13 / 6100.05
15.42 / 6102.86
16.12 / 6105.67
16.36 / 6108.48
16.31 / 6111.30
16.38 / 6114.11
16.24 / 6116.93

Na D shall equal 5.3 Angstrom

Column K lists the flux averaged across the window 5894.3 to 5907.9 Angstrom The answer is 14.2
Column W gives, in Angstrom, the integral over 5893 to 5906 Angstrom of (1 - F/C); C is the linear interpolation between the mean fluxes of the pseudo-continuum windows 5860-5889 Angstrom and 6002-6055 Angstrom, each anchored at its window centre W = 1.7 Angstrom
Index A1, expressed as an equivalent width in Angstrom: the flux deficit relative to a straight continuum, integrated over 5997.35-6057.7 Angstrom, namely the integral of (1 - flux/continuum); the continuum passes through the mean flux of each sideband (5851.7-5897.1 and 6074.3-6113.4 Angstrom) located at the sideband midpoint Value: -1.9 Angstrom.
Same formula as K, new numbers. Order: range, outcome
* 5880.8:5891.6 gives 12.5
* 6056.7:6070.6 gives 16.1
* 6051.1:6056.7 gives 16.3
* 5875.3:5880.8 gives 16.4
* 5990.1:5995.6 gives 16.5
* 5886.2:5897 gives 10.3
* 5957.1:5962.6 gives 16.6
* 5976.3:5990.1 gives 16.4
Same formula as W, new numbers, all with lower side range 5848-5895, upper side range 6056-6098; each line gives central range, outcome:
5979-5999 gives -0.99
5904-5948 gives -2.62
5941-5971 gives -1.78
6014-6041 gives -0.49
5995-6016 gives -0.35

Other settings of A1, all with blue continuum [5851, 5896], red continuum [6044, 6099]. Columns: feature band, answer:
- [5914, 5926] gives -0.9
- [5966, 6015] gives -2.1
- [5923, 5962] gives -2.6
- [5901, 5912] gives -0.7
